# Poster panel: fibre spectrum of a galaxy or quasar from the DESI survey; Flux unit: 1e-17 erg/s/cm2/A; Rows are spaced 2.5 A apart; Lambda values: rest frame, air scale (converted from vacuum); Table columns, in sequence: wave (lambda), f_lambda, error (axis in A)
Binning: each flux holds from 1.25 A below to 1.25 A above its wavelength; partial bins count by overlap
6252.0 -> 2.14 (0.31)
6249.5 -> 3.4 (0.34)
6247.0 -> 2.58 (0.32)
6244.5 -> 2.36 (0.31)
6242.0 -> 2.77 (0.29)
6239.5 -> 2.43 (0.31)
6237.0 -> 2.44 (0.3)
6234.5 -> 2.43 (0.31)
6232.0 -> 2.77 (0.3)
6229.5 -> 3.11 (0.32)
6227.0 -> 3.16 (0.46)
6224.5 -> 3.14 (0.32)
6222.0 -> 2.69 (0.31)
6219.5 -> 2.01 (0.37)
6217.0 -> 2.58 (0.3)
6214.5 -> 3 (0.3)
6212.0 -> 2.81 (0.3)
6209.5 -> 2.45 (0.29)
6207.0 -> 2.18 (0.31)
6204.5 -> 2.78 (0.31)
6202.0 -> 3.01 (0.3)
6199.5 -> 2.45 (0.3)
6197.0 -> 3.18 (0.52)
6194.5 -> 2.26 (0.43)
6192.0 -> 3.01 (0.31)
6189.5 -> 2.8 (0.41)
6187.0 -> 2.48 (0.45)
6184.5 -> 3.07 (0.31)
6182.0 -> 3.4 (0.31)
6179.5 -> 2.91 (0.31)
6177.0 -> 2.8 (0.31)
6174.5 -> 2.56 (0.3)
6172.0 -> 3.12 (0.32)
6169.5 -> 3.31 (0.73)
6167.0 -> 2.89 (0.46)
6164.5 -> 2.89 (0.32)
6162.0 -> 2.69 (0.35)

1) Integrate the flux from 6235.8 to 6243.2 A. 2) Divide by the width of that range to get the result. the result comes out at 2.55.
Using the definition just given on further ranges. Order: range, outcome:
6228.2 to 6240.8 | 2.64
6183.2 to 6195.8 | 2.73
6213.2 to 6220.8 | 2.53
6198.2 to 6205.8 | 2.75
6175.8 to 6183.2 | 3.04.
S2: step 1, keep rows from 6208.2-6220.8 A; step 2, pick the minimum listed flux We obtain 2.01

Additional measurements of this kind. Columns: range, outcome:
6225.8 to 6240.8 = 2.43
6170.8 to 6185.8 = 2.56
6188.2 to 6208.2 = 2.18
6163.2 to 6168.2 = 2.89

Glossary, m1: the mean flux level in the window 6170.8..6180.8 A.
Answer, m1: 2.85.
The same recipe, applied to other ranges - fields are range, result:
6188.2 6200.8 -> 2.74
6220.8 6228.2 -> 3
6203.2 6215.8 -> 2.65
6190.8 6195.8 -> 2.64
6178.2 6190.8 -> 2.93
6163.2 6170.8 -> 3.03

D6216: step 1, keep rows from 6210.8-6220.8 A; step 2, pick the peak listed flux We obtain 3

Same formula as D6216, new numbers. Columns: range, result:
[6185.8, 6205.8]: 3.18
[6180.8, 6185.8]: 3.4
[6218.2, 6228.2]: 3.16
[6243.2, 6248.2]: 2.58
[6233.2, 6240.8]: 2.44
